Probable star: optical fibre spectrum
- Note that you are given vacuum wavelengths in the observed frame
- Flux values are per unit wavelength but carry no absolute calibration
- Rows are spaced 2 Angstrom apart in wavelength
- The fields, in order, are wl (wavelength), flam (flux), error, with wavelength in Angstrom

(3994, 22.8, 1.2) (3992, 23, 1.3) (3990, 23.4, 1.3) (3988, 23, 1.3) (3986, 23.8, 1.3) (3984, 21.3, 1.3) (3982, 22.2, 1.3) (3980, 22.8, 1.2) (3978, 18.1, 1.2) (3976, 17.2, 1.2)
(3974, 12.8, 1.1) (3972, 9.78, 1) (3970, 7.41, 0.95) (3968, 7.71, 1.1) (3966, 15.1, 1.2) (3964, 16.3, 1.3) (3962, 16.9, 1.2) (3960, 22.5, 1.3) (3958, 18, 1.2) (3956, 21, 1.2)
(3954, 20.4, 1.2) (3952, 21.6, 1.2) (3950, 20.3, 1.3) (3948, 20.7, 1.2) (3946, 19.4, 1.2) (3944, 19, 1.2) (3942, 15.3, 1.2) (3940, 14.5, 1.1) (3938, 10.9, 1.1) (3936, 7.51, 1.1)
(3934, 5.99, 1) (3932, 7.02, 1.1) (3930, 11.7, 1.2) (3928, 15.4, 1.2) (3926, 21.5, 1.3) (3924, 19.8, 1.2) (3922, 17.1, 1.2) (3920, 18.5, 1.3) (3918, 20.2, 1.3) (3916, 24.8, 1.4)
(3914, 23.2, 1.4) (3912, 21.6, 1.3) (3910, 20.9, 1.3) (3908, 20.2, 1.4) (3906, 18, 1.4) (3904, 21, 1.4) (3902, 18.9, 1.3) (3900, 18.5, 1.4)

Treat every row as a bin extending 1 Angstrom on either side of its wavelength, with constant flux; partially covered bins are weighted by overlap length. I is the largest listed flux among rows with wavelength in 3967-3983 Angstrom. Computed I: 22.8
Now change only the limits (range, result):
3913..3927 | 24.8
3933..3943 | 15.3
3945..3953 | 21.6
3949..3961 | 22.5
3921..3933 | 21.5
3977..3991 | 23.8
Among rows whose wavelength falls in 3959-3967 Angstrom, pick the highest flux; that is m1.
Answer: 22.5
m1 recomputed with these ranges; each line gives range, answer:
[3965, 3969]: 15.1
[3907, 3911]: 20.9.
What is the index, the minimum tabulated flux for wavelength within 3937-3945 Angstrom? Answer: 10.9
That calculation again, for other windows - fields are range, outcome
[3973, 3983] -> 12.8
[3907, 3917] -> 20.2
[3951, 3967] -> 15.1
